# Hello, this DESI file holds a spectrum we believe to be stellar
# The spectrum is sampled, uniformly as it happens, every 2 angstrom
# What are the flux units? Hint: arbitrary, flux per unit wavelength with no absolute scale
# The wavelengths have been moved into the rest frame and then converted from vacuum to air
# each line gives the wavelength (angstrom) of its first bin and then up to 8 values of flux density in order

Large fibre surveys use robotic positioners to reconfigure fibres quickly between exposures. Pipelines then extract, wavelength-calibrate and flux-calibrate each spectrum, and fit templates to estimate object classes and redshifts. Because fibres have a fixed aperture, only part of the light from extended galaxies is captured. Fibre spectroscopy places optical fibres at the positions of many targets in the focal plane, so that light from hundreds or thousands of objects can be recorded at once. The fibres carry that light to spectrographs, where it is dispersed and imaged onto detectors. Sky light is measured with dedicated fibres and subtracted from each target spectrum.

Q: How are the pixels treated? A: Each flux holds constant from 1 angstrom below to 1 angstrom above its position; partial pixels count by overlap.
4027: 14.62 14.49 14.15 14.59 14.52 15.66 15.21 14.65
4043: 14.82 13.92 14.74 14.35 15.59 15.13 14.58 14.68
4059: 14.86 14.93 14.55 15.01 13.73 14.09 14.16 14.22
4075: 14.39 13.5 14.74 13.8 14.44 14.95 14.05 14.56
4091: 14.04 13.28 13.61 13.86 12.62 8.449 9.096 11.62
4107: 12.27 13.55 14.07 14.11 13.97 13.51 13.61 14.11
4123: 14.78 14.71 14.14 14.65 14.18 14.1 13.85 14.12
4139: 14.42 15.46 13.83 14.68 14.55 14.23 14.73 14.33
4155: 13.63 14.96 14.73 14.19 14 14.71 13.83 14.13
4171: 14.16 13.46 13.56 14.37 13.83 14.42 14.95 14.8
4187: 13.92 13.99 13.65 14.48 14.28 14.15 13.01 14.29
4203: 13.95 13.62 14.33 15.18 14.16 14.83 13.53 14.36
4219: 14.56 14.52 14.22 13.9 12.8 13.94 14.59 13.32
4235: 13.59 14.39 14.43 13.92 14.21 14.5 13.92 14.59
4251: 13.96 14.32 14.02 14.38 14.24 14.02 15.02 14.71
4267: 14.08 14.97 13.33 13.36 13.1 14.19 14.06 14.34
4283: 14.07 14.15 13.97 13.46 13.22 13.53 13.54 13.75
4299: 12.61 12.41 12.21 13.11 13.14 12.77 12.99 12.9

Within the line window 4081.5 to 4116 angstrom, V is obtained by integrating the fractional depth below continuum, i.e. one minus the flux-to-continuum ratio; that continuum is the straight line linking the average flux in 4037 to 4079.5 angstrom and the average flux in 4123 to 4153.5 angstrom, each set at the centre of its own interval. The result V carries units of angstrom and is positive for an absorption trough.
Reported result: 3.3 angstrom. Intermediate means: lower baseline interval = 14.6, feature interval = 13.1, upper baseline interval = 14.4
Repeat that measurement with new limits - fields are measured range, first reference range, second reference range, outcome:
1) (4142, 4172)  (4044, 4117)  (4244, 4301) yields -1.0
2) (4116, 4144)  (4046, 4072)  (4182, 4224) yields 0.4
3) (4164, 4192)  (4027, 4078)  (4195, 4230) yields 0.1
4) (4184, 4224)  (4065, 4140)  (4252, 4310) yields -1.4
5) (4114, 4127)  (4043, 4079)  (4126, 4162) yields 0.3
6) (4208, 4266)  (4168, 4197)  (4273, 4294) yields -1.1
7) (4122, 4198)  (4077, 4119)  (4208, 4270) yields -3.4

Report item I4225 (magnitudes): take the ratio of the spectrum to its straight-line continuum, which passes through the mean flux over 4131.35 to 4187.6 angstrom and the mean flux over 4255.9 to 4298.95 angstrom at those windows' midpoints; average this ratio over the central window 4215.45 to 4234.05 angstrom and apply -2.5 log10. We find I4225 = 0.007 mag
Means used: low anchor 14.3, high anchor 13.9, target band 14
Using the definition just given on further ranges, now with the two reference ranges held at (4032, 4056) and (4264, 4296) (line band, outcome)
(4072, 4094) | 0.036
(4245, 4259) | -0.018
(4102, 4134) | 0.077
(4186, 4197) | 0.012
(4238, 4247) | -0.015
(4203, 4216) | -0.007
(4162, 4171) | 0.012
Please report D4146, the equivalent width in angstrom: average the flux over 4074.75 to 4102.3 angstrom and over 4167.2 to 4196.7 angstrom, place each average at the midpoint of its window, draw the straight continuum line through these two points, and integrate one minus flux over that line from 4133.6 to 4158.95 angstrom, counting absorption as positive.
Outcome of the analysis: -0.92 angstrom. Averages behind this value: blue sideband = 13.5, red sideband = 14.1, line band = 14.4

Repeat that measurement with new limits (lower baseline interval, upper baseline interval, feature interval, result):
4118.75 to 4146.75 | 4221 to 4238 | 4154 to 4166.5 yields -0.1 angstrom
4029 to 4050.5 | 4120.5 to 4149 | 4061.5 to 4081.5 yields 0.5 angstrom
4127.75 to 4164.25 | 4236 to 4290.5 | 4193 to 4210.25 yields 0.2 angstrom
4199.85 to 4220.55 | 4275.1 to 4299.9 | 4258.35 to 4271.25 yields -0.5 angstrom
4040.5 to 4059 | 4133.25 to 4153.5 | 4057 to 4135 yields 4.4 angstrom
